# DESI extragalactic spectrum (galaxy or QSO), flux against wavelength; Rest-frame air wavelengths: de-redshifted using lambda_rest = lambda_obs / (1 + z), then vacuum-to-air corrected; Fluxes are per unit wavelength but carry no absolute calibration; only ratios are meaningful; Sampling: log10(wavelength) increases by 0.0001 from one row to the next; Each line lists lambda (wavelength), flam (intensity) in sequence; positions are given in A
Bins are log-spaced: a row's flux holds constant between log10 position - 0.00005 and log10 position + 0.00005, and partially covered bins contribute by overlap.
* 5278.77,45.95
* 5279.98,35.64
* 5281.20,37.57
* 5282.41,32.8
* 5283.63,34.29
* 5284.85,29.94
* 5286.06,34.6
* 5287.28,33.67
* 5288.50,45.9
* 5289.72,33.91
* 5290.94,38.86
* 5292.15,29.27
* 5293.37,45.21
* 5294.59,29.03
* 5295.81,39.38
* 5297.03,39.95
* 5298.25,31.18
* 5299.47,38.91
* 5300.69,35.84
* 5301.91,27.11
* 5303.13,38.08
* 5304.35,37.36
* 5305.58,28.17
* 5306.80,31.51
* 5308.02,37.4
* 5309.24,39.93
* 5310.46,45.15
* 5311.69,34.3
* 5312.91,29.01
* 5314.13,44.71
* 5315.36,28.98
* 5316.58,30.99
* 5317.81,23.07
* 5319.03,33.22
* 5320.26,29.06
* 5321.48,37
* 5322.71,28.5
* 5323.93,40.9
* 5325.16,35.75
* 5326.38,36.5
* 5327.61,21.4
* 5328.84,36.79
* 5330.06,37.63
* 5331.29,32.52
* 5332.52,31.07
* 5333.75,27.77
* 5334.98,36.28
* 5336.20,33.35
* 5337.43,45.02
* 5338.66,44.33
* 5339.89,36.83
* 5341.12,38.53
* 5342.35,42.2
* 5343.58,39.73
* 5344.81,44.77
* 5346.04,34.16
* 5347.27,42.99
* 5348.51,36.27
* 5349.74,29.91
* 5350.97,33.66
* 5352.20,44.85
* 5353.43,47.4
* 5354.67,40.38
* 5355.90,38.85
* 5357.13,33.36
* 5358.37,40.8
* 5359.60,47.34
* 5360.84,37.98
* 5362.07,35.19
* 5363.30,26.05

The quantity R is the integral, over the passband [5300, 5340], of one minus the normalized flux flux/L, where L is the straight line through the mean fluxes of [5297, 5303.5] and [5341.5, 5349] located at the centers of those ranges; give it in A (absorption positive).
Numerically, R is 2.8 A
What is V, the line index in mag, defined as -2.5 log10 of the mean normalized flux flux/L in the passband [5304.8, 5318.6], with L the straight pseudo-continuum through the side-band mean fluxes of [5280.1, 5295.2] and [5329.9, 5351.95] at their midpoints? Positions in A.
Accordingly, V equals 0.07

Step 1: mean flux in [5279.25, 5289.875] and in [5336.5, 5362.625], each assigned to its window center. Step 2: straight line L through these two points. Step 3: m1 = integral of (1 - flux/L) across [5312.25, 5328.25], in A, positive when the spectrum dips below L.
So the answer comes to 2.4 A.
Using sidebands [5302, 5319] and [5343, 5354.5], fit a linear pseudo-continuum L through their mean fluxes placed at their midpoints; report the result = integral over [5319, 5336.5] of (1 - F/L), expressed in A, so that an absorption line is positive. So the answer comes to 1.6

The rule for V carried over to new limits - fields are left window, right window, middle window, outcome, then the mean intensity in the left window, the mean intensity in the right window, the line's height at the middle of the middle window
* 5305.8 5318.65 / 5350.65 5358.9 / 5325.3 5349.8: 0.037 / 34.3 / 40.1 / 37.8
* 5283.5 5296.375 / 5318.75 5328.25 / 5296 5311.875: -0.041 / 35.9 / 32.8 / 34.6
